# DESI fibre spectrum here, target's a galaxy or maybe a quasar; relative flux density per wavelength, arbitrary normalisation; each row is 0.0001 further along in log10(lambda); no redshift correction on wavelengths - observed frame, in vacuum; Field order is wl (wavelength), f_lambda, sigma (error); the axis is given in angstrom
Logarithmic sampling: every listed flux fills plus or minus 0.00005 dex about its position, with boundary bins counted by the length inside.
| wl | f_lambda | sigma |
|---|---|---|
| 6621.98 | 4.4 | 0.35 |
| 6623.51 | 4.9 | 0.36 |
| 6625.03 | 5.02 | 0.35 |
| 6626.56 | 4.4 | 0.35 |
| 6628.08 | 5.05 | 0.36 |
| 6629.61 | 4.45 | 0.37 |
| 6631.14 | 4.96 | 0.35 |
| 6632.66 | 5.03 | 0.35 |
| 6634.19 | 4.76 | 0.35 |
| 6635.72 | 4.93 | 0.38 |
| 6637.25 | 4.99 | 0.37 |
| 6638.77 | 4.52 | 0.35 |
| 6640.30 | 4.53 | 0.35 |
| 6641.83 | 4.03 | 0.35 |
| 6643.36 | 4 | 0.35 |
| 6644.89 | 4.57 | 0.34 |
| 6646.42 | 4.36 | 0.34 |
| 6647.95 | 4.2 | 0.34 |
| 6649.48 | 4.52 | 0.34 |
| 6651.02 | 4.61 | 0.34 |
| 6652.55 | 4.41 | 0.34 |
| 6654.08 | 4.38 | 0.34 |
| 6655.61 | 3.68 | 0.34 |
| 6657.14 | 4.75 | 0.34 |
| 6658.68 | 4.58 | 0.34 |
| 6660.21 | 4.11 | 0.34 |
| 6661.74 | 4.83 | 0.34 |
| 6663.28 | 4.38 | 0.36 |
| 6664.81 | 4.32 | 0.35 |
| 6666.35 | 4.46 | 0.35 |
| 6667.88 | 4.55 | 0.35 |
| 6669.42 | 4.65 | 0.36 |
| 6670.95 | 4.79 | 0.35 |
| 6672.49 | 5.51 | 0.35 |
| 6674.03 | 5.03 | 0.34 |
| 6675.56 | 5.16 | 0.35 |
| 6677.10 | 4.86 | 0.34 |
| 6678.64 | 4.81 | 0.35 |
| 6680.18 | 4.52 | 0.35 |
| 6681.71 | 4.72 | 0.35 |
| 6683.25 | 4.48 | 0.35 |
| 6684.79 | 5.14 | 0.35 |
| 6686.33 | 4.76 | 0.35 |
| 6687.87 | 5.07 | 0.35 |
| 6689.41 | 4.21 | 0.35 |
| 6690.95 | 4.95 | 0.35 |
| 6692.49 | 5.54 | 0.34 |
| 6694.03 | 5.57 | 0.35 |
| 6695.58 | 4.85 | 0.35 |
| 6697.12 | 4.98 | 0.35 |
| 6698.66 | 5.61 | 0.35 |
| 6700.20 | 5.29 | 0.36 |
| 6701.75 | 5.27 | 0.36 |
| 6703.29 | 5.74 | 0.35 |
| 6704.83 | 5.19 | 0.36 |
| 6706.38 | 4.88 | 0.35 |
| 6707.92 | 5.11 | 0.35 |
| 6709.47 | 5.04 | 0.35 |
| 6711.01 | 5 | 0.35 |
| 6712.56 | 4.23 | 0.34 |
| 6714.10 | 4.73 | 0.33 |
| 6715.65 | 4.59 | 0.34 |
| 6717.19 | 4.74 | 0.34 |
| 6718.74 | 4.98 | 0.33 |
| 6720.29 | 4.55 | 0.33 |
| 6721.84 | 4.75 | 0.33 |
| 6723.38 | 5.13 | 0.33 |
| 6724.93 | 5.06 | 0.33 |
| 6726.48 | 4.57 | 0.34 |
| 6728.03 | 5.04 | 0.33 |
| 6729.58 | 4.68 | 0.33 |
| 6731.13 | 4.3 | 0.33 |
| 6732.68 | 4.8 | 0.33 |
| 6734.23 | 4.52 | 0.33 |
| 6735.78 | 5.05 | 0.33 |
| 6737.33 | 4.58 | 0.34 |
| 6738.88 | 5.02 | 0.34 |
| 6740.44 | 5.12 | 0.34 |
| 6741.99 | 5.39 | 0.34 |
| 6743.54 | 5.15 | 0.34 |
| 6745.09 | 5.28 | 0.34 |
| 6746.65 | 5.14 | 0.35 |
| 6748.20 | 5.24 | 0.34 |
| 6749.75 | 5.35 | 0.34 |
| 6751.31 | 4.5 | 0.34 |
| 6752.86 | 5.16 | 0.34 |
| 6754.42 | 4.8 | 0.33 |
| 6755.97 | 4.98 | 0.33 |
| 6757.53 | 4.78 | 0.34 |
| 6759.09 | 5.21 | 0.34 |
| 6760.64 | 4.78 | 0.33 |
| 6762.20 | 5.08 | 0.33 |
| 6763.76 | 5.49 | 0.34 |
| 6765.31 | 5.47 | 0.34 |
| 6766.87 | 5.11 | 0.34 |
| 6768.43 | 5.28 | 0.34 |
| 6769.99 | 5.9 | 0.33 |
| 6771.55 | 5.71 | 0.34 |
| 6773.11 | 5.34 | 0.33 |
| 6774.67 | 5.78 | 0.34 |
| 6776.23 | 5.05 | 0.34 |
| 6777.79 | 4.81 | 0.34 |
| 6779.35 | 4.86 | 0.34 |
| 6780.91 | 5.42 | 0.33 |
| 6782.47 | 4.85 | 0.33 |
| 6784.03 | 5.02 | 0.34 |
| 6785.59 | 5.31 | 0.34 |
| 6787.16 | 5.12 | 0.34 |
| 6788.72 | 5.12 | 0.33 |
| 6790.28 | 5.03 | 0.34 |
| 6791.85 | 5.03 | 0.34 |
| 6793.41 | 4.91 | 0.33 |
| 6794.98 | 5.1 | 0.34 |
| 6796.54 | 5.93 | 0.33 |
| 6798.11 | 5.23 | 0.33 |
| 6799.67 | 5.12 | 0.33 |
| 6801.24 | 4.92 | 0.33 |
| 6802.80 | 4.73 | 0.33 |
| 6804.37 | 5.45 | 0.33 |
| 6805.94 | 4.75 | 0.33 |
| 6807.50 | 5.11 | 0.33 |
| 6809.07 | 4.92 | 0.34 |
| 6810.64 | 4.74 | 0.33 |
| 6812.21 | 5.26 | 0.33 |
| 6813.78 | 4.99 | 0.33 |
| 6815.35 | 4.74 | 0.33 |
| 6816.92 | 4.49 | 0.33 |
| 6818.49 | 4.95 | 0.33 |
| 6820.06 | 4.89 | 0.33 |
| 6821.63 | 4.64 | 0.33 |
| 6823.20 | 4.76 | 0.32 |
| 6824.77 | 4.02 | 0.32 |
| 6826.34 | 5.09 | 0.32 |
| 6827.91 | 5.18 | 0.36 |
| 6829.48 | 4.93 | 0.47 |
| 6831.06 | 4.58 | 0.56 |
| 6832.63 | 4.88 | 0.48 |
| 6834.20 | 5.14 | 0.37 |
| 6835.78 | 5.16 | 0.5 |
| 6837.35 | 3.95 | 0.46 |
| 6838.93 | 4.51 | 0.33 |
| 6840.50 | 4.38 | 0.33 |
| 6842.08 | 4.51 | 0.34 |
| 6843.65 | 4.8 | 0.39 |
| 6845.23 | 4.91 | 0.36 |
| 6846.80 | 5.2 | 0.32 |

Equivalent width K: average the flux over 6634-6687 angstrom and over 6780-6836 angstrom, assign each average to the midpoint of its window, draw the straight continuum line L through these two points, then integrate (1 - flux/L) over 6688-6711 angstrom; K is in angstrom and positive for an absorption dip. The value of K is -2.2 angstrom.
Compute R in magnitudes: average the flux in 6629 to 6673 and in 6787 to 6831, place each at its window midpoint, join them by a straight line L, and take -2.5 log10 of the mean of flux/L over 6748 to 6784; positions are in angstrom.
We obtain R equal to -0.07 mag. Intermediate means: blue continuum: 4.54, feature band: 5.17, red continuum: 4.96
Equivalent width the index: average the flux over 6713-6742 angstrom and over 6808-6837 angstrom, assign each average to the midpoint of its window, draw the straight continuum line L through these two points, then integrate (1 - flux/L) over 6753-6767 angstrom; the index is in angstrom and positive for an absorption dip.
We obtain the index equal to -0.77 angstrom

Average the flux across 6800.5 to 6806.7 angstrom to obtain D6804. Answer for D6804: 4.96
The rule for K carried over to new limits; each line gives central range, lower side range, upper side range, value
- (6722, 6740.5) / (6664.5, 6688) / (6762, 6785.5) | 1.0 angstrom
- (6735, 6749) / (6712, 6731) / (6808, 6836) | -1.0 angstrom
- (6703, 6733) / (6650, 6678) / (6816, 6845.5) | -1.2 angstrom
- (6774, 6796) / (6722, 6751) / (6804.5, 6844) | -1.1 angstrom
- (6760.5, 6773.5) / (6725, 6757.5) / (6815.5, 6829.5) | -1.3 angstrom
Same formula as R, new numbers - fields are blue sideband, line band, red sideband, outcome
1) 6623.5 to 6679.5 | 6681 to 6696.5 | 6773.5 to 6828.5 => -0.05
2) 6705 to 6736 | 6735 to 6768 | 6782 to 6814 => -0.04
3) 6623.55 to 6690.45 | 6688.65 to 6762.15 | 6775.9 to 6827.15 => -0.04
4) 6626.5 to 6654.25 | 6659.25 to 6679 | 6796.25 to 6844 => -0.03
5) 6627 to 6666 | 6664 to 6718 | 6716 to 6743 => -0.05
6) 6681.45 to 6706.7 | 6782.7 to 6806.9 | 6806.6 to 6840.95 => -0.06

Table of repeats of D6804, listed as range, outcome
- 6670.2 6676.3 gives 5.12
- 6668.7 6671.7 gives 4.73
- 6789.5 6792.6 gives 5.02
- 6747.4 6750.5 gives 5.31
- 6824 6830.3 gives 4.81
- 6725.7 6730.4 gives 4.76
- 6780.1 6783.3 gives 5.14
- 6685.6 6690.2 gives 4.68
